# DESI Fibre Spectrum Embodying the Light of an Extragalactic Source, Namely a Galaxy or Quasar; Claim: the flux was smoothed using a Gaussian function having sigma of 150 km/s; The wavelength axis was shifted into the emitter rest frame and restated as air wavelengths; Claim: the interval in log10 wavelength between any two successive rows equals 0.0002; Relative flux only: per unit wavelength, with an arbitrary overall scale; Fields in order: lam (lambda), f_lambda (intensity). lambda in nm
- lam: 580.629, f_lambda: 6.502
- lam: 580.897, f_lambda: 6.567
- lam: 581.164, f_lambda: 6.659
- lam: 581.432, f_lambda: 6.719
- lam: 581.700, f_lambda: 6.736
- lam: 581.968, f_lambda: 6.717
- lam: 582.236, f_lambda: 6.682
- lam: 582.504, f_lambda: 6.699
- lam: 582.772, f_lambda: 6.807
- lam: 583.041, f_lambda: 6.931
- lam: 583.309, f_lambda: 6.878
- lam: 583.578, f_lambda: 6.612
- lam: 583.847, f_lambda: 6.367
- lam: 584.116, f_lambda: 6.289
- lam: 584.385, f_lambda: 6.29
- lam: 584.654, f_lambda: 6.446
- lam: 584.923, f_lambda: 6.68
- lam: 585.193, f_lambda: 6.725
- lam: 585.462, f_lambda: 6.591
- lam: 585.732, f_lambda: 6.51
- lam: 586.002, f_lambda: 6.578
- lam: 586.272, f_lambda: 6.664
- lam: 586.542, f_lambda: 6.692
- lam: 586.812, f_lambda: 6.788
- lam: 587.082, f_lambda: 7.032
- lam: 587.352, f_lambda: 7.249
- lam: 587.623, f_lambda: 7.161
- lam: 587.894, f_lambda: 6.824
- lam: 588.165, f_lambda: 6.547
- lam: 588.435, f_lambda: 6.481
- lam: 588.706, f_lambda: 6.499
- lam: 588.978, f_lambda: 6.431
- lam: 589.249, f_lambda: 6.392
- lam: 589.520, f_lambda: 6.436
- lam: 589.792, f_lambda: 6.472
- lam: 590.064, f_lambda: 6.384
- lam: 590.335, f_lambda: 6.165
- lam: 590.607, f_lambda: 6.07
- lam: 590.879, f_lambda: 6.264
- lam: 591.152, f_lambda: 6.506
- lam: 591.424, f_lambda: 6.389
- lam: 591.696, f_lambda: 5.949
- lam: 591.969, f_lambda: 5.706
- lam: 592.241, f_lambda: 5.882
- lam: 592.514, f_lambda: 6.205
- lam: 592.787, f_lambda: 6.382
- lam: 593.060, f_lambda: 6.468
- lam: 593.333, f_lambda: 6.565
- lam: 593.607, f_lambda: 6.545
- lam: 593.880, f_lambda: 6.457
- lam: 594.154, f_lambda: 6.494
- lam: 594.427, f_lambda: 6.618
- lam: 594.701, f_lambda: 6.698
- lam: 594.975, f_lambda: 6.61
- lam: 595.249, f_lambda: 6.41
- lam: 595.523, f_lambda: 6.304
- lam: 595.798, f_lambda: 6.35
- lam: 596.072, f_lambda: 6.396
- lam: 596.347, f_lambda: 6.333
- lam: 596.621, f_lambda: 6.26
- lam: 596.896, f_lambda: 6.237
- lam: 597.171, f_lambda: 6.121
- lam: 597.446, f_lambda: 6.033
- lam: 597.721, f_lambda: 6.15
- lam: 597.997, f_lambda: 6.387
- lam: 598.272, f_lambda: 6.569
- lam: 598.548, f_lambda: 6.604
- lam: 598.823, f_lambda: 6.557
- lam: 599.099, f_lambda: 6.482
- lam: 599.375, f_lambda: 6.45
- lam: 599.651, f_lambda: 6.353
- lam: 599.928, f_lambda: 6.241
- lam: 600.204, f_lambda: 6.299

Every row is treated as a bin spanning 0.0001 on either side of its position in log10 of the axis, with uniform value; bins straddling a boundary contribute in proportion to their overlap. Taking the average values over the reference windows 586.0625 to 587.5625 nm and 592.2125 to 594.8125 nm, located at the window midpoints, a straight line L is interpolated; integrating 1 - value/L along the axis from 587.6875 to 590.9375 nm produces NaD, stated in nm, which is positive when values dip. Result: 0.14 nm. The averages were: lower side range 6.89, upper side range 6.45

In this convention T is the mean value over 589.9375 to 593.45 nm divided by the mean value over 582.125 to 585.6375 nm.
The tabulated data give 0.94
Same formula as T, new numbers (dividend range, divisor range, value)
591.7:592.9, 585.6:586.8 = 0.91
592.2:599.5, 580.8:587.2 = 0.96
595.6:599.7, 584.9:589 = 0.94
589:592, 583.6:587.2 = 0.95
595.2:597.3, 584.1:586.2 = 0.96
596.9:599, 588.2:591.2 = 0.99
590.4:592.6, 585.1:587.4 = 0.91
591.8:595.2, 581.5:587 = 0.96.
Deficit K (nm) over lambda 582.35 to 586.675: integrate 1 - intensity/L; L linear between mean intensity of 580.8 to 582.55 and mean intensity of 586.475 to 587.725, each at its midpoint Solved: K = 0.15 nm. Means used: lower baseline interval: 6.69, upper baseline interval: 7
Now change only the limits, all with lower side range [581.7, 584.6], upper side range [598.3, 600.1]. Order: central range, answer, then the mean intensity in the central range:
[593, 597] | 0.029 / 6.45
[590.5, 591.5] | 0.035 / 6.31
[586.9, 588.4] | -0.079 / 6.93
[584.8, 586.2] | -0.004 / 6.62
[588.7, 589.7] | 0.019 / 6.43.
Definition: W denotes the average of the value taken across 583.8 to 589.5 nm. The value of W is 6.63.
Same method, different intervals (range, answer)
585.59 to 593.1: 6.47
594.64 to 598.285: 6.33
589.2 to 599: 6.34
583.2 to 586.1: 6.54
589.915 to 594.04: 6.26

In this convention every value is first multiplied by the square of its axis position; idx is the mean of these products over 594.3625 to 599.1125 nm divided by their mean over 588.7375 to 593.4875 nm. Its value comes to 1.0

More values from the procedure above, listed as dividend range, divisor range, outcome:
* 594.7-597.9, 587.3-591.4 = 0.99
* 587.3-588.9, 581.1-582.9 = 1.03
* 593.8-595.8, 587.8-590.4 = 1.02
